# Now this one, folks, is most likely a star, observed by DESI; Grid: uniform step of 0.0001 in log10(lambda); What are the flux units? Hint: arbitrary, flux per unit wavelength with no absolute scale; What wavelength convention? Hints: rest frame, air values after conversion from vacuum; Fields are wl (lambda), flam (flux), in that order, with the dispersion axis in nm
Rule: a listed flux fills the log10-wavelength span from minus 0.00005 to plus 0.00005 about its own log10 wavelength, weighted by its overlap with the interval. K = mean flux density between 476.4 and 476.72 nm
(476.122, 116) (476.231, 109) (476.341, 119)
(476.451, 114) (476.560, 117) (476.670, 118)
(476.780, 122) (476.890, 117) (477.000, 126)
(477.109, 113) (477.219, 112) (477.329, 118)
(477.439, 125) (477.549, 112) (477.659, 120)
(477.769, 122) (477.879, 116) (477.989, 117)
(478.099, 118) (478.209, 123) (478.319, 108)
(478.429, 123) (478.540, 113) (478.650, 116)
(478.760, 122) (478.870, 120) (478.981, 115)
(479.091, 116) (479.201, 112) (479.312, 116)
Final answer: 117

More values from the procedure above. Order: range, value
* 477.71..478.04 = 118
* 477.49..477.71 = 116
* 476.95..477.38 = 117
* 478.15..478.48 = 118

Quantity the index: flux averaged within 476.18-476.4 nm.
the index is 114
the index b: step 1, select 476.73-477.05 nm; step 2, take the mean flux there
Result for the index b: 121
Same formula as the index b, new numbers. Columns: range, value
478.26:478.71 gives 115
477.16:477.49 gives 118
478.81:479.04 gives 117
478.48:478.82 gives 117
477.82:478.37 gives 117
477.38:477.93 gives 119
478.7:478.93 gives 121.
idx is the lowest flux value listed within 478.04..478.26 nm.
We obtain 118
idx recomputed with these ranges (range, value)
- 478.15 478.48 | 108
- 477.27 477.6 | 112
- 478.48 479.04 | 113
